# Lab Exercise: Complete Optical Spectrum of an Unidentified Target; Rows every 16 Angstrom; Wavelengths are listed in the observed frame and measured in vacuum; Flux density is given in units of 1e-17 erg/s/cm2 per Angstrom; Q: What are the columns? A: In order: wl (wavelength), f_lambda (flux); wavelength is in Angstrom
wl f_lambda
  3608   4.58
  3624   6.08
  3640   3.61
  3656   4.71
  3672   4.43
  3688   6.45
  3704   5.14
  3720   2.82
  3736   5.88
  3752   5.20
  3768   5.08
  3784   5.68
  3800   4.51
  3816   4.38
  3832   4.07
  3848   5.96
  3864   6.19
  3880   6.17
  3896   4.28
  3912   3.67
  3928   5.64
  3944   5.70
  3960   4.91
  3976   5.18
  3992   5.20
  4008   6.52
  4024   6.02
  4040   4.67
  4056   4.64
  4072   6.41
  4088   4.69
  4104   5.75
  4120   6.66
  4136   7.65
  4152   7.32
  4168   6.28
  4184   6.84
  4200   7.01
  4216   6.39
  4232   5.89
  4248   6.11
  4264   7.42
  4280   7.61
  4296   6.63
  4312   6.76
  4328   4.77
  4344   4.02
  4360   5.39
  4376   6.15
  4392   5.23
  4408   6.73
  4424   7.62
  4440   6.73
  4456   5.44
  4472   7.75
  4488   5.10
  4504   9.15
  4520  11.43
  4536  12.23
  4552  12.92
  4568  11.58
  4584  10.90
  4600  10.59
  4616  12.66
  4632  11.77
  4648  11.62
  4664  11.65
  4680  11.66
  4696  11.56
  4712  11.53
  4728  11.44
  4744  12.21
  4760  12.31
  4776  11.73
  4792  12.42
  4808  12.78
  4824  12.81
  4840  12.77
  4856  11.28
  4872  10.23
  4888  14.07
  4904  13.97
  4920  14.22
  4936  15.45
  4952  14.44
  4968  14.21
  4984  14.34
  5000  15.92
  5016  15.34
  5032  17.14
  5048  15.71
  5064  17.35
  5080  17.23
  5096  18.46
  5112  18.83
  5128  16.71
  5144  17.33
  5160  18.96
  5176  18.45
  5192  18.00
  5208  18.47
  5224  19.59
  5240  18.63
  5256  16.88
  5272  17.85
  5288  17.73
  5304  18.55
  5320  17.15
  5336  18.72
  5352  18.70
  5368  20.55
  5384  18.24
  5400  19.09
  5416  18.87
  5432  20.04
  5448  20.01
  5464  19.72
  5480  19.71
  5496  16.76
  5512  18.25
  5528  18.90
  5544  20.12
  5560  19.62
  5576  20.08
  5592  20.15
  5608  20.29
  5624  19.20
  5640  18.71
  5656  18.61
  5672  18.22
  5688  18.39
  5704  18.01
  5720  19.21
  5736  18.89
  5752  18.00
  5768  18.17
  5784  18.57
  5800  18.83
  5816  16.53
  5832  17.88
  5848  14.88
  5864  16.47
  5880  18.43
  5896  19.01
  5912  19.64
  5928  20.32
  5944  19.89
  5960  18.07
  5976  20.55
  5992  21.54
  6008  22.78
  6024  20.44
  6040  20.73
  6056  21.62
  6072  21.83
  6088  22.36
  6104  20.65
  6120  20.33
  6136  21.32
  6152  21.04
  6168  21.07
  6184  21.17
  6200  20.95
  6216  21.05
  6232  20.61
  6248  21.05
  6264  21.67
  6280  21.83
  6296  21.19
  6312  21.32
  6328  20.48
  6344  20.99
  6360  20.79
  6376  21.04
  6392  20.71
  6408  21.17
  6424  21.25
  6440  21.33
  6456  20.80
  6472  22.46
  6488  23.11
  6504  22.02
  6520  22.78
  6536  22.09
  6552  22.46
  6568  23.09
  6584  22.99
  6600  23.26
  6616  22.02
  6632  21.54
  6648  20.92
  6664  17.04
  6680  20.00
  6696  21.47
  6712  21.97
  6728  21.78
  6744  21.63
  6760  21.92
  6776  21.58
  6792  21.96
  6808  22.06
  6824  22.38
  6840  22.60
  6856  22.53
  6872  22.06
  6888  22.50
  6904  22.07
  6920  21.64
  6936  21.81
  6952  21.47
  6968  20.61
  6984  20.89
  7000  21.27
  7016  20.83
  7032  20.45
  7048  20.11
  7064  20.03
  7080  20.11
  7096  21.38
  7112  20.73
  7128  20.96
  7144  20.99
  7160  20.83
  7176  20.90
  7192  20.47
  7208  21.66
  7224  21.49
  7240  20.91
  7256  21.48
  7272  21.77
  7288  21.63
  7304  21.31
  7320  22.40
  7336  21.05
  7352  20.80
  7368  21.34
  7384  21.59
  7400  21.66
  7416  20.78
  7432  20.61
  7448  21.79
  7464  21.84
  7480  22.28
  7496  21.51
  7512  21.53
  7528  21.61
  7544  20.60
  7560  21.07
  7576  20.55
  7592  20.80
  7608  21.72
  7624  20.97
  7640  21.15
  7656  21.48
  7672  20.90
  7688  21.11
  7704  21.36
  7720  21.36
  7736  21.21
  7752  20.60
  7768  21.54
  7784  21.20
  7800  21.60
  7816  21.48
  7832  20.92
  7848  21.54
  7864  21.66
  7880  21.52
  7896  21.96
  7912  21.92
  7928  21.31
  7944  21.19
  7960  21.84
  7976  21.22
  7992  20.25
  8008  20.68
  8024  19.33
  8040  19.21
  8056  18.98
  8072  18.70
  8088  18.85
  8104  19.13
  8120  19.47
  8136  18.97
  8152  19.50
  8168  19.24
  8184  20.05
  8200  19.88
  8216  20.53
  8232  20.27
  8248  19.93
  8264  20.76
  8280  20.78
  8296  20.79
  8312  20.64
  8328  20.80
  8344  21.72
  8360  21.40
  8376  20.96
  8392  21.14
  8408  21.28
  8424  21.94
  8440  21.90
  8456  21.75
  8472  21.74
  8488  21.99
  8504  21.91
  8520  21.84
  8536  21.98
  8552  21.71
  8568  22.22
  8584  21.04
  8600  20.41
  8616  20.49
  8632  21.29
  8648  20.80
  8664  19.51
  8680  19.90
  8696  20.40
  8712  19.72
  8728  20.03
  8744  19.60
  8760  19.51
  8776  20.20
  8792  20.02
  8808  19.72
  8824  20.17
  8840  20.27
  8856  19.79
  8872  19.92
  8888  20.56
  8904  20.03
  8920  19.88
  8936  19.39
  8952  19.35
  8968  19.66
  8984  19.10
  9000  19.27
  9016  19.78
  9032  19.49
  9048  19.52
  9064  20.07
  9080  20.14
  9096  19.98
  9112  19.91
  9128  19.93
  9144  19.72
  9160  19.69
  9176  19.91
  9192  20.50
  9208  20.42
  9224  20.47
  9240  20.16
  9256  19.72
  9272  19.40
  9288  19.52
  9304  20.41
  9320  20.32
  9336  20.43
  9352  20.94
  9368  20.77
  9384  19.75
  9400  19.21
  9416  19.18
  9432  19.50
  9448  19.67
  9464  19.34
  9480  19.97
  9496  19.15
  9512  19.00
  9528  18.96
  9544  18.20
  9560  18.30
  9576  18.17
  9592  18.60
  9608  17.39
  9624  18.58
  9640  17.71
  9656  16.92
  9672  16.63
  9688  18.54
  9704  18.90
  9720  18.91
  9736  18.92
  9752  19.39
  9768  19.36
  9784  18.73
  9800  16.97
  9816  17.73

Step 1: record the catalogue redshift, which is 0.131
